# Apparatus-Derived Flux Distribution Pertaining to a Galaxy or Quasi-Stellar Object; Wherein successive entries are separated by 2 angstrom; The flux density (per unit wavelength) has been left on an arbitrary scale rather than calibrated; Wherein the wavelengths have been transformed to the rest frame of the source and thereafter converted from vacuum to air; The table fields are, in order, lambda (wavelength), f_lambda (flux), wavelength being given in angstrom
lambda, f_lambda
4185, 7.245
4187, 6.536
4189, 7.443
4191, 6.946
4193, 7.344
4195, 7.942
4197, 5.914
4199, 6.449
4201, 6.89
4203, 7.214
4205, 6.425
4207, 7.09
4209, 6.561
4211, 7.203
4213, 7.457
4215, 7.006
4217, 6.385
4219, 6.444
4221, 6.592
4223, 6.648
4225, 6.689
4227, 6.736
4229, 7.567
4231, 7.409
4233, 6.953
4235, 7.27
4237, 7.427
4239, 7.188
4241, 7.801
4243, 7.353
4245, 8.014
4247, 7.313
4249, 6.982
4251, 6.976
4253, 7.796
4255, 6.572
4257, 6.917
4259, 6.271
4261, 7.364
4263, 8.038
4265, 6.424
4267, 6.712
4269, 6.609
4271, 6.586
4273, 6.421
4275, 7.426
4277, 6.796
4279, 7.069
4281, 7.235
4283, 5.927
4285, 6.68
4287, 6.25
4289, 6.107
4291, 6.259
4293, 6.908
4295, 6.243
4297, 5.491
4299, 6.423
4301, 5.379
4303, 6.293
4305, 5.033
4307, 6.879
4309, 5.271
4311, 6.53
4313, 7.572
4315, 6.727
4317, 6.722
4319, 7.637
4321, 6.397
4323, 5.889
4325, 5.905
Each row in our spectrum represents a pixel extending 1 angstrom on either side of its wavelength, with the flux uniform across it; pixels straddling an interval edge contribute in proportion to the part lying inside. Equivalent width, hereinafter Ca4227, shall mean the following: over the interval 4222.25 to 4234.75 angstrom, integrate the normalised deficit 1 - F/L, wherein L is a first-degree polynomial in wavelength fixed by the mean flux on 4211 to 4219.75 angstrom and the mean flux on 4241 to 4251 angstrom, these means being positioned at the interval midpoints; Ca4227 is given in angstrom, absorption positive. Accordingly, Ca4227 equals 0.15 angstrom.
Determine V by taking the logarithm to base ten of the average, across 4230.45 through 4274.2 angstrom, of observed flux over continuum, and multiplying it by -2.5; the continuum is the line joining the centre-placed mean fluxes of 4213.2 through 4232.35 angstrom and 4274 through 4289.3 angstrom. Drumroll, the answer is -0.050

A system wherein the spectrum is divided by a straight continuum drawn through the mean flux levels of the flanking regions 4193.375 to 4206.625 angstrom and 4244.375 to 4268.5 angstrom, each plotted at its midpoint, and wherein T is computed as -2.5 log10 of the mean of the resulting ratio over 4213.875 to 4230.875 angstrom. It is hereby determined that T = 0.02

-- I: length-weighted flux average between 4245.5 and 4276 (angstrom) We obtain 6.98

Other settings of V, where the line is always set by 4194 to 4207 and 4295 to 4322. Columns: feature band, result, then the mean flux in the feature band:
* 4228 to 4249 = -0.12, 7.41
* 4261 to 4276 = -0.07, 6.92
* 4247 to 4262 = -0.07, 7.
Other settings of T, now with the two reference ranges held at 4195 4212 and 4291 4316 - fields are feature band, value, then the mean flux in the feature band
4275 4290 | -0.048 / 6.64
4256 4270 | -0.073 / 6.9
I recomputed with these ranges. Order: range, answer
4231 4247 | 7.42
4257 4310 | 6.47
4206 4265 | 7.09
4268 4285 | 6.75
